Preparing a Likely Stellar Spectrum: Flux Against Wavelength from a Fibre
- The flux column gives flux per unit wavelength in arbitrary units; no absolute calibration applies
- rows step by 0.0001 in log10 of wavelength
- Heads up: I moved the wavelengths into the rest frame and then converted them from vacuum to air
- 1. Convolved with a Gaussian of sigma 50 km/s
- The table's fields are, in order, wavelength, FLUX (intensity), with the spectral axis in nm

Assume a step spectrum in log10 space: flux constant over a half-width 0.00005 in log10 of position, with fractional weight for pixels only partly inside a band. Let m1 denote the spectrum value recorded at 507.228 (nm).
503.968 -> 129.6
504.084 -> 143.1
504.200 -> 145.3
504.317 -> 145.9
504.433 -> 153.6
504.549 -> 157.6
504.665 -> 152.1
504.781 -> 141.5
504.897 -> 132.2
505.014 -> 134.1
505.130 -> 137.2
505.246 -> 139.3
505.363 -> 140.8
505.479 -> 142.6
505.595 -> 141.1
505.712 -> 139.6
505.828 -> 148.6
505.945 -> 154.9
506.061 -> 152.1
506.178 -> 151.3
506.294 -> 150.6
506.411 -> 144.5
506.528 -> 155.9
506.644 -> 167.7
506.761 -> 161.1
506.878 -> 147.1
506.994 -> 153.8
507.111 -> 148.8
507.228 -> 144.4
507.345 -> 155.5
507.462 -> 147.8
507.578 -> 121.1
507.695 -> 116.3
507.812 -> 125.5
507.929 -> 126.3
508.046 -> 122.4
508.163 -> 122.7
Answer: 144.4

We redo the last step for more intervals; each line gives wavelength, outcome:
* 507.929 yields 126.3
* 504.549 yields 157.6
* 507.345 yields 155.5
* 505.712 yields 139.6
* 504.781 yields 141.5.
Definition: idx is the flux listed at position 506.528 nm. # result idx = 155.9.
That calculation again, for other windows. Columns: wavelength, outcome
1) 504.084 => 143.1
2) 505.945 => 154.9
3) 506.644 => 167.7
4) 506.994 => 153.8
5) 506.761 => 161.1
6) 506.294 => 150.6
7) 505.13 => 137.2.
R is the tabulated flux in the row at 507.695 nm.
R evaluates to 116.3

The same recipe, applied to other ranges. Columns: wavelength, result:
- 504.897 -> 132.2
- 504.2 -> 145.3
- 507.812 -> 125.5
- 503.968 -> 129.6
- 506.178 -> 151.3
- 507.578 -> 121.1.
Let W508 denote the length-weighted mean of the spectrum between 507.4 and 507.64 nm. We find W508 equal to 135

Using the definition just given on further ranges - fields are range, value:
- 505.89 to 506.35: 152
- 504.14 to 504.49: 148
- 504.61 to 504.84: 147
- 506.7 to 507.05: 154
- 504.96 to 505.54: 139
